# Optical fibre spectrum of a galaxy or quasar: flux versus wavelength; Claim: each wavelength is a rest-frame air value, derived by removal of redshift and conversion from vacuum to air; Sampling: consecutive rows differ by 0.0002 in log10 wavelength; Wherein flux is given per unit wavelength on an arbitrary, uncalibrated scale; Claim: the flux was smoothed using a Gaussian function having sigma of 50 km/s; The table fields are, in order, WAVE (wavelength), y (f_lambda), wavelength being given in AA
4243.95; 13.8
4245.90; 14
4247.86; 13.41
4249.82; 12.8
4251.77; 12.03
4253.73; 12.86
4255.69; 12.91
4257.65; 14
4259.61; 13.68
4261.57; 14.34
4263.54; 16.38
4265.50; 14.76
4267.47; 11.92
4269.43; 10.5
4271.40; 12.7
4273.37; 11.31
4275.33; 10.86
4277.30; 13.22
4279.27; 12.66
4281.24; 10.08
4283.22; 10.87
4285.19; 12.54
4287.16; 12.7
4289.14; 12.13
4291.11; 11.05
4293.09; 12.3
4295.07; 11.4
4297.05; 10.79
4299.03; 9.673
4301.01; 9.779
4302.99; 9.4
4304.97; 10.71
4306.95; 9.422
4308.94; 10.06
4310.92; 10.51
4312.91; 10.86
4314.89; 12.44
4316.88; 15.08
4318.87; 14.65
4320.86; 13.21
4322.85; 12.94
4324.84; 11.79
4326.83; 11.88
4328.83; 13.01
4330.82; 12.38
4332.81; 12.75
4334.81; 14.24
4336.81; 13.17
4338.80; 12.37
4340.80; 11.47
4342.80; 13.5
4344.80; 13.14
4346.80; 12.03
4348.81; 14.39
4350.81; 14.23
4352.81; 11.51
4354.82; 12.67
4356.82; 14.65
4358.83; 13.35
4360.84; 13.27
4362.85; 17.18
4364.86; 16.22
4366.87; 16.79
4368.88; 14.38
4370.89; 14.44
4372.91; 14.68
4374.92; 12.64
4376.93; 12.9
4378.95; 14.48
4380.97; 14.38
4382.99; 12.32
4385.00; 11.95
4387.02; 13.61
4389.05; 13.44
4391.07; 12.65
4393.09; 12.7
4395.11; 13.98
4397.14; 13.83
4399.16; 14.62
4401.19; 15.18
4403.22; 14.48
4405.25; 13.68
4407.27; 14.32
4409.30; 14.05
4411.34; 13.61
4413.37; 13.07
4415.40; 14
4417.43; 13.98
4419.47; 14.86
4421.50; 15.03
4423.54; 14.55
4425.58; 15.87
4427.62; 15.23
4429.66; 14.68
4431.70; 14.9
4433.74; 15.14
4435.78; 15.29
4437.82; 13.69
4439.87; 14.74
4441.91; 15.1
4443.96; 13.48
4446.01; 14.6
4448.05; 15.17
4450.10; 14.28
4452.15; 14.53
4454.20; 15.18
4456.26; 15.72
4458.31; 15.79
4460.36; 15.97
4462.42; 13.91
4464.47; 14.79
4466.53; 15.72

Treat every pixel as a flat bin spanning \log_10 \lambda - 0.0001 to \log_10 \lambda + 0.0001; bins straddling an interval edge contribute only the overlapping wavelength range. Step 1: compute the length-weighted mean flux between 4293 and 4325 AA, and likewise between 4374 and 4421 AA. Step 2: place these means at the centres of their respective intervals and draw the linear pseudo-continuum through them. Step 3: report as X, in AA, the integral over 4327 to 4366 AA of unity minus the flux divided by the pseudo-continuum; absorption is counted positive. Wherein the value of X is -3.2 AA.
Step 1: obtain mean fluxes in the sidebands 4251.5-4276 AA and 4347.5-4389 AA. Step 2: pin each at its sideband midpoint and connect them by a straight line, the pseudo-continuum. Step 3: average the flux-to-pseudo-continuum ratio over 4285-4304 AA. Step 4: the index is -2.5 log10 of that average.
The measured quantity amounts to 0.193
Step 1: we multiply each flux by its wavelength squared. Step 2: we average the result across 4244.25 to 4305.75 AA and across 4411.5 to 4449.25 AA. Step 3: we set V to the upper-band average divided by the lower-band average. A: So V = 1.29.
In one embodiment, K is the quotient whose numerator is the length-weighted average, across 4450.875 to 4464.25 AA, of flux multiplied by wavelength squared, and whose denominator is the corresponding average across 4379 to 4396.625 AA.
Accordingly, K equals 1.2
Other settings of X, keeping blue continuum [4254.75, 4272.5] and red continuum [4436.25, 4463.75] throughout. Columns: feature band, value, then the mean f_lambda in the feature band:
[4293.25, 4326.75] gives 5.67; 11.5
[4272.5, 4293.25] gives 2.77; 11.8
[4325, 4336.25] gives 0.93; 12.8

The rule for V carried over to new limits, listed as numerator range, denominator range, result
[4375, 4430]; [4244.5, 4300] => 1.19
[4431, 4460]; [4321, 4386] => 1.15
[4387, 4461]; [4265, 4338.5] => 1.29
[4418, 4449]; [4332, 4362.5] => 1.17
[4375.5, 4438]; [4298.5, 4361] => 1.18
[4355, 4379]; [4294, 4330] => 1.29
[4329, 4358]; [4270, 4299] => 1.15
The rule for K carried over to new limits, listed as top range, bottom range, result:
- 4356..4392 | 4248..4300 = 1.19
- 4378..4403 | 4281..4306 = 1.29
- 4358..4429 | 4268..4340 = 1.25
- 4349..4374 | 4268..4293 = 1.28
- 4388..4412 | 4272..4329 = 1.25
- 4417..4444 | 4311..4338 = 1.21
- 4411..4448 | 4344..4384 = 1.07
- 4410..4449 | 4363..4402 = 1.06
